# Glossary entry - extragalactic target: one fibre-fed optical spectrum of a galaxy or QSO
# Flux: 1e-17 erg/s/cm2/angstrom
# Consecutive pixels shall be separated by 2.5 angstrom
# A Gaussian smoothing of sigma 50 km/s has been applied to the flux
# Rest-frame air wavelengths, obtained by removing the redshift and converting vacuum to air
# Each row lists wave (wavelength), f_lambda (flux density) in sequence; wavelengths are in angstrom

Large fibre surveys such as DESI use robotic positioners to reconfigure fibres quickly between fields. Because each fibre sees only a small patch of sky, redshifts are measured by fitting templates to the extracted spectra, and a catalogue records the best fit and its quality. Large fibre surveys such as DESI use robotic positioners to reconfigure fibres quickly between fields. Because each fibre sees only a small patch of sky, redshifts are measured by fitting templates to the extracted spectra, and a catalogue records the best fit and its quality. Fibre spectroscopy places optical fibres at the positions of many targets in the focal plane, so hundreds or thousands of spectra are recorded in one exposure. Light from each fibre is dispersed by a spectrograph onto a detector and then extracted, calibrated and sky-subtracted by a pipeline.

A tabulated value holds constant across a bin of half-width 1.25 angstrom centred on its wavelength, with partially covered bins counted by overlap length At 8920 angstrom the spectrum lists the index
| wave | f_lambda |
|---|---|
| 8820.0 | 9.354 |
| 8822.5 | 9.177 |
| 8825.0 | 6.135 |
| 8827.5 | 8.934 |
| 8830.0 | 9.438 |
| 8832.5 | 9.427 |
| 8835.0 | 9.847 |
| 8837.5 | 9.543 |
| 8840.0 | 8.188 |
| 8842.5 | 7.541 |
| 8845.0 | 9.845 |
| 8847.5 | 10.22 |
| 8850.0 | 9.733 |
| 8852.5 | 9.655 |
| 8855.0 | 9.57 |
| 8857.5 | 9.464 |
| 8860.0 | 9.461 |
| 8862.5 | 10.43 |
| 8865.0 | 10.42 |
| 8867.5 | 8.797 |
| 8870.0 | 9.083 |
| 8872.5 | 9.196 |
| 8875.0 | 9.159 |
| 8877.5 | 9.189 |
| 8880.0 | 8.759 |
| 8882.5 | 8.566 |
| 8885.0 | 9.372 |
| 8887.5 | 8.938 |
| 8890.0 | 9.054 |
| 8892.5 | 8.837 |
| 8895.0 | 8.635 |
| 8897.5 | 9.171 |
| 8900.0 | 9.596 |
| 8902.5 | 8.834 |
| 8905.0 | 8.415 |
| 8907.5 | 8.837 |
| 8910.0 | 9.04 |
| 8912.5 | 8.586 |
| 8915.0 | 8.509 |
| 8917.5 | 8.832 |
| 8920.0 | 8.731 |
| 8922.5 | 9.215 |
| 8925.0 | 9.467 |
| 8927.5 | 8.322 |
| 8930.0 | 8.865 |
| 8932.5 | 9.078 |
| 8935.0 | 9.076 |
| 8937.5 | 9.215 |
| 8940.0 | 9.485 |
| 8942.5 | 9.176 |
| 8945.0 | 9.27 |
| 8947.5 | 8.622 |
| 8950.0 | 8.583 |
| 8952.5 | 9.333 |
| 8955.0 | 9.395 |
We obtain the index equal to 8.731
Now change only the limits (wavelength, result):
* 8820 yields 9.354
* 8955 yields 9.395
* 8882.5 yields 8.566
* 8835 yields 9.847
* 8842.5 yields 7.541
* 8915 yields 8.509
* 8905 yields 8.415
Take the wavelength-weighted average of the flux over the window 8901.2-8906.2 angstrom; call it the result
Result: 8.64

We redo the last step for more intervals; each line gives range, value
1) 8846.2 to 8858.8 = 9.73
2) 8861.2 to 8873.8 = 9.58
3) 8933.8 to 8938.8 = 9.15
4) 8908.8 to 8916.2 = 8.71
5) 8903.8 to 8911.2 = 8.76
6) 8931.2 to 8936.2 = 9.07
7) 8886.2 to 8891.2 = 9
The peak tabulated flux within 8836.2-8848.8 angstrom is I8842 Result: 10.22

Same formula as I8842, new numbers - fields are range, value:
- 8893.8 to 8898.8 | 9.171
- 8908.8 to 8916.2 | 9.04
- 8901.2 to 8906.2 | 8.834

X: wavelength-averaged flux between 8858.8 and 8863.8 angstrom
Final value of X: 9.96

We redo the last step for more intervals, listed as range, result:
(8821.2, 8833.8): 8.63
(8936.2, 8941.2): 9.35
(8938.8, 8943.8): 9.33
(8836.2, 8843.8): 8.44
